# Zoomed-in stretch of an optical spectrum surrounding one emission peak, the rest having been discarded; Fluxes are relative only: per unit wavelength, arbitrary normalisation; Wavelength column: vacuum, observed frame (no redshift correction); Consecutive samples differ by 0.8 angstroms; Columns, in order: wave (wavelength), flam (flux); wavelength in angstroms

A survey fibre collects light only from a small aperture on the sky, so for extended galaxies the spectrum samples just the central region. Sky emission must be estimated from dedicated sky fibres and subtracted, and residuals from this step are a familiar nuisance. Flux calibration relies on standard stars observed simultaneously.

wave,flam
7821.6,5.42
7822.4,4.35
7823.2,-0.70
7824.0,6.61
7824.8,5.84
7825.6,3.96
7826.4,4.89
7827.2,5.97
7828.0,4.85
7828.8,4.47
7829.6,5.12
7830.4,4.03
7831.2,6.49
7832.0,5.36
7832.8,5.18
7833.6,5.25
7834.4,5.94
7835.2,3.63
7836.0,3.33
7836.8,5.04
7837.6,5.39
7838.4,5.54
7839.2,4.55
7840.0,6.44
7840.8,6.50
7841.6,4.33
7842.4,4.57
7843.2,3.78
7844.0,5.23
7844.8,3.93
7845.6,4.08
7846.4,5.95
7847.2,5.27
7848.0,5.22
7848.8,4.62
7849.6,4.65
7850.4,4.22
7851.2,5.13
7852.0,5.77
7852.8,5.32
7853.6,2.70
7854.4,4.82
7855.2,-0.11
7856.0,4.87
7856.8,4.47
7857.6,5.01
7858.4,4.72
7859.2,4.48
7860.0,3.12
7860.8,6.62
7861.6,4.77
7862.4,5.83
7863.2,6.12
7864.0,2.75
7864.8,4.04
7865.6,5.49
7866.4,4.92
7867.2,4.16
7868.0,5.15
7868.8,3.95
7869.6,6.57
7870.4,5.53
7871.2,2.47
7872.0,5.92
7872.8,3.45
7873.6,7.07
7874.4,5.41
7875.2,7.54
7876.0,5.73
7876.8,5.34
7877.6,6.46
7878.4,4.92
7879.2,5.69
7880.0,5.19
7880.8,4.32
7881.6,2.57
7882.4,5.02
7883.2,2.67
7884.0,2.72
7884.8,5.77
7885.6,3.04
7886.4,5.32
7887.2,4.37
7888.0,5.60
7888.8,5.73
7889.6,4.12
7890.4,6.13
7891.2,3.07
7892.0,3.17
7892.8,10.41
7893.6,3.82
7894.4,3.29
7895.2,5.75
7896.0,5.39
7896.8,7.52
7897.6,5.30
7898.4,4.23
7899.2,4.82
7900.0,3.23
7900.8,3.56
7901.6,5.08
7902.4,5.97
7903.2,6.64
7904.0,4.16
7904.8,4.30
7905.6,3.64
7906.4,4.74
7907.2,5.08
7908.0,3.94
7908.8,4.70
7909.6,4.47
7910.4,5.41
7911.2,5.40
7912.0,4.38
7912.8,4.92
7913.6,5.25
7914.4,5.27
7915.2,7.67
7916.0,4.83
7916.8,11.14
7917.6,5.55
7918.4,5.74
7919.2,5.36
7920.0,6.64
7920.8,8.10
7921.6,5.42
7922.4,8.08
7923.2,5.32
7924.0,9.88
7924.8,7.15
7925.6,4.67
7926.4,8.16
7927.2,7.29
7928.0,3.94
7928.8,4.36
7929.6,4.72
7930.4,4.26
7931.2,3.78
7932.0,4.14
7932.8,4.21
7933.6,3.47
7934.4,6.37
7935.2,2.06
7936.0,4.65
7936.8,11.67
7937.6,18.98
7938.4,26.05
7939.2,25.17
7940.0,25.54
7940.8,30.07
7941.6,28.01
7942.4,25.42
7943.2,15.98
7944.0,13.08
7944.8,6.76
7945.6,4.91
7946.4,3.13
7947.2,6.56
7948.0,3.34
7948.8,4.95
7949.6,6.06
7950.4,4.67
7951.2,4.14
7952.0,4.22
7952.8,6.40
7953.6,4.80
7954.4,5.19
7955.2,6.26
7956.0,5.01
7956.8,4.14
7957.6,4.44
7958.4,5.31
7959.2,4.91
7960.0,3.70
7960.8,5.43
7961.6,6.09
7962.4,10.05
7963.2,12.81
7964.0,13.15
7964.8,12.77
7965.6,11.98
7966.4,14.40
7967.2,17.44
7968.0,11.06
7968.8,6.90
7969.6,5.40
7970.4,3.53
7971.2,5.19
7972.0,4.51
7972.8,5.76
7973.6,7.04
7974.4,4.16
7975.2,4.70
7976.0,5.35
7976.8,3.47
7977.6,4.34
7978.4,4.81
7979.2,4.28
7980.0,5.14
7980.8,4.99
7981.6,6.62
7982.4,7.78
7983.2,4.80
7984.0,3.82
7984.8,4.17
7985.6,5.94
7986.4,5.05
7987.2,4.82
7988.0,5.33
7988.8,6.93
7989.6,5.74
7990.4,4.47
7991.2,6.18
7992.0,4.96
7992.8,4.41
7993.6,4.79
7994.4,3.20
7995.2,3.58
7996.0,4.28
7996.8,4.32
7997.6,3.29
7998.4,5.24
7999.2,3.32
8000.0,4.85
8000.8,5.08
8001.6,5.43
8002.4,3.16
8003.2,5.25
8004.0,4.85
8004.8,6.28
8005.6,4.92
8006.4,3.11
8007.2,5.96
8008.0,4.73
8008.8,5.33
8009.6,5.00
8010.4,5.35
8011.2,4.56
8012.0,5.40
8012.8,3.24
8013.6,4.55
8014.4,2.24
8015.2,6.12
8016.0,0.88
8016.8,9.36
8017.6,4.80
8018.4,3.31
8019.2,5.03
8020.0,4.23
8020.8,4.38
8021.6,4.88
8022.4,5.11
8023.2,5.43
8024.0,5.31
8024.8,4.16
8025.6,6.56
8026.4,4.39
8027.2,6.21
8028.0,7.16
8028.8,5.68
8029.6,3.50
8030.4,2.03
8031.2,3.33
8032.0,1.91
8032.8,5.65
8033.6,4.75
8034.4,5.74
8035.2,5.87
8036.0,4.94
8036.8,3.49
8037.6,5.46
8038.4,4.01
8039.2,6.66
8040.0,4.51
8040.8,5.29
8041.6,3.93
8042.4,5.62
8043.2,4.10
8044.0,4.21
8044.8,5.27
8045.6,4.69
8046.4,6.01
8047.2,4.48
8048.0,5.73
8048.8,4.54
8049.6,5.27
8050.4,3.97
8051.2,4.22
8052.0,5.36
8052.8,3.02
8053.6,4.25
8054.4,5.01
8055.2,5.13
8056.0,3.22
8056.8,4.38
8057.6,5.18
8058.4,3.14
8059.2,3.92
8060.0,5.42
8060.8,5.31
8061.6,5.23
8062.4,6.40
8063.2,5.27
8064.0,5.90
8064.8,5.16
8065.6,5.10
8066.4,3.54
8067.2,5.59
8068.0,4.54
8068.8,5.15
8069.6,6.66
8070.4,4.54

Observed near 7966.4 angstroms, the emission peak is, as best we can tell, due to [N II] 6583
